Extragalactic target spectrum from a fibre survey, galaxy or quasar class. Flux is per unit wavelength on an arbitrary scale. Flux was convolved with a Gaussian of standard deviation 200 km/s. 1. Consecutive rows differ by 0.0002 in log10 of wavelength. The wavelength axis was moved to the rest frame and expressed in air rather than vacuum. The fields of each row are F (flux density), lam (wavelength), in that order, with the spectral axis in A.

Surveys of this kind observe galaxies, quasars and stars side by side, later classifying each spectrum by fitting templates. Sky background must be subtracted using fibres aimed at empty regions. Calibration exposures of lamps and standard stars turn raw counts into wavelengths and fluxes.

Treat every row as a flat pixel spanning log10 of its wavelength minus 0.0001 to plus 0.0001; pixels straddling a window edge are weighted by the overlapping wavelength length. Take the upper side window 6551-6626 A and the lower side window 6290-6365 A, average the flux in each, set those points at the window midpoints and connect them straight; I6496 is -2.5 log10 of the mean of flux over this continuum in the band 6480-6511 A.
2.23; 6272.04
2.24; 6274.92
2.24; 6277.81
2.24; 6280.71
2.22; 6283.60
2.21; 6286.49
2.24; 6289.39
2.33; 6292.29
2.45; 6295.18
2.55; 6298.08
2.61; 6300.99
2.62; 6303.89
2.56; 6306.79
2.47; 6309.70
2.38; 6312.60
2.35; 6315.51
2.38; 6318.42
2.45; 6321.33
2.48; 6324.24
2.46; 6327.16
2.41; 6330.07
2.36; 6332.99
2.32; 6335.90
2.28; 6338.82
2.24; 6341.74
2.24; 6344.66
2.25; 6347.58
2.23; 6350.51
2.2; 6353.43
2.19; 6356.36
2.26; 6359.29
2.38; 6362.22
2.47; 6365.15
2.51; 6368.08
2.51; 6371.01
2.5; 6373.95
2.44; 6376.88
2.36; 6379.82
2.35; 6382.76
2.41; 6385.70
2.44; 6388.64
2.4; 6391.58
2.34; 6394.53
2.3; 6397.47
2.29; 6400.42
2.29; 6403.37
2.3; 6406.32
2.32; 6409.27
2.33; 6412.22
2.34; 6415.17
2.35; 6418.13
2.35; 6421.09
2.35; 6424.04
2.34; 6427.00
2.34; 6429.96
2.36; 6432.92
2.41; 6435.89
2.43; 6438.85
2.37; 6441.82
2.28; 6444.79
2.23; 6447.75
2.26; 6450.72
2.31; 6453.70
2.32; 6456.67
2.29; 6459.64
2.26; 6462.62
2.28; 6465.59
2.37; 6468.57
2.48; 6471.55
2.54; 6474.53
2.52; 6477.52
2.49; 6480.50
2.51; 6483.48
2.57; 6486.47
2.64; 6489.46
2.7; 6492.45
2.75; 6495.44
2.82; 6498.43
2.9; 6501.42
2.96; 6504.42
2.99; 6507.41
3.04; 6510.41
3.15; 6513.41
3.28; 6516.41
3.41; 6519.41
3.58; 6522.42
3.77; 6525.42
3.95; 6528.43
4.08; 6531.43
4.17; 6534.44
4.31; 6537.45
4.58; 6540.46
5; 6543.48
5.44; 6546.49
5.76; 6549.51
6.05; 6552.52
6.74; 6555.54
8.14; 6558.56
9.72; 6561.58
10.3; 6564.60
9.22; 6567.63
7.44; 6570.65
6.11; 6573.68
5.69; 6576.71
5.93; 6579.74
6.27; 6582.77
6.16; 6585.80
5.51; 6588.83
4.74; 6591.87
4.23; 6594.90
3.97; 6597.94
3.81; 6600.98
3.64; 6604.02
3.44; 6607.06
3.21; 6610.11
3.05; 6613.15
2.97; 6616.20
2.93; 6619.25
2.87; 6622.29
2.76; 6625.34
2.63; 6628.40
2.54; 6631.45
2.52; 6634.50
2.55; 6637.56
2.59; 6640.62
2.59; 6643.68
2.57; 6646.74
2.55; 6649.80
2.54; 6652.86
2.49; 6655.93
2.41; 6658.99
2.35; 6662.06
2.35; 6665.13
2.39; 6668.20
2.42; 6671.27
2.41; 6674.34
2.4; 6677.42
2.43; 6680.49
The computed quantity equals 0.49 mag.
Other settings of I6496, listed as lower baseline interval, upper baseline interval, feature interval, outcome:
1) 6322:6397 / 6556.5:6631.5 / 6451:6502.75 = 0.440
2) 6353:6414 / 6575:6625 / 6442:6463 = 0.282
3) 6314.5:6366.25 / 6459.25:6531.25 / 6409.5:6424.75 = 0.113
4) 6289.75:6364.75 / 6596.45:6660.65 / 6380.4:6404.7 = 0.060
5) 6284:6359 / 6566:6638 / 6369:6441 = 0.239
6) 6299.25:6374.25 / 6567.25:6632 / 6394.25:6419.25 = 0.257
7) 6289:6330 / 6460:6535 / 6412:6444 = 0.172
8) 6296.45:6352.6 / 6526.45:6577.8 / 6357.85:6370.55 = 0.263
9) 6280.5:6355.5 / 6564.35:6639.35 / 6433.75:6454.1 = 0.378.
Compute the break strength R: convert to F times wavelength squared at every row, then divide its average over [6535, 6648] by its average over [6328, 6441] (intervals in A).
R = 2.2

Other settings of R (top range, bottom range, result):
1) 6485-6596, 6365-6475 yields 2.17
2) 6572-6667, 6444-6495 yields 1.53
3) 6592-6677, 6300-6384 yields 1.31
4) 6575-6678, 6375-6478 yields 1.51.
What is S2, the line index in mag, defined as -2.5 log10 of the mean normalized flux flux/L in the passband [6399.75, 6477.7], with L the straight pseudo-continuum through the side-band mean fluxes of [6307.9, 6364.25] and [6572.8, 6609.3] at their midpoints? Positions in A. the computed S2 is 0.39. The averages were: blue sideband 2.34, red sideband 4.9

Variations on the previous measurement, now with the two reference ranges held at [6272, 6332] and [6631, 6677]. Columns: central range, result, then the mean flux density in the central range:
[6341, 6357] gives 0.083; 2.23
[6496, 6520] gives -0.239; 3.04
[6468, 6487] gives -0.028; 2.5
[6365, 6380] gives -0.029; 2.47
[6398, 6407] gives 0.057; 2.29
